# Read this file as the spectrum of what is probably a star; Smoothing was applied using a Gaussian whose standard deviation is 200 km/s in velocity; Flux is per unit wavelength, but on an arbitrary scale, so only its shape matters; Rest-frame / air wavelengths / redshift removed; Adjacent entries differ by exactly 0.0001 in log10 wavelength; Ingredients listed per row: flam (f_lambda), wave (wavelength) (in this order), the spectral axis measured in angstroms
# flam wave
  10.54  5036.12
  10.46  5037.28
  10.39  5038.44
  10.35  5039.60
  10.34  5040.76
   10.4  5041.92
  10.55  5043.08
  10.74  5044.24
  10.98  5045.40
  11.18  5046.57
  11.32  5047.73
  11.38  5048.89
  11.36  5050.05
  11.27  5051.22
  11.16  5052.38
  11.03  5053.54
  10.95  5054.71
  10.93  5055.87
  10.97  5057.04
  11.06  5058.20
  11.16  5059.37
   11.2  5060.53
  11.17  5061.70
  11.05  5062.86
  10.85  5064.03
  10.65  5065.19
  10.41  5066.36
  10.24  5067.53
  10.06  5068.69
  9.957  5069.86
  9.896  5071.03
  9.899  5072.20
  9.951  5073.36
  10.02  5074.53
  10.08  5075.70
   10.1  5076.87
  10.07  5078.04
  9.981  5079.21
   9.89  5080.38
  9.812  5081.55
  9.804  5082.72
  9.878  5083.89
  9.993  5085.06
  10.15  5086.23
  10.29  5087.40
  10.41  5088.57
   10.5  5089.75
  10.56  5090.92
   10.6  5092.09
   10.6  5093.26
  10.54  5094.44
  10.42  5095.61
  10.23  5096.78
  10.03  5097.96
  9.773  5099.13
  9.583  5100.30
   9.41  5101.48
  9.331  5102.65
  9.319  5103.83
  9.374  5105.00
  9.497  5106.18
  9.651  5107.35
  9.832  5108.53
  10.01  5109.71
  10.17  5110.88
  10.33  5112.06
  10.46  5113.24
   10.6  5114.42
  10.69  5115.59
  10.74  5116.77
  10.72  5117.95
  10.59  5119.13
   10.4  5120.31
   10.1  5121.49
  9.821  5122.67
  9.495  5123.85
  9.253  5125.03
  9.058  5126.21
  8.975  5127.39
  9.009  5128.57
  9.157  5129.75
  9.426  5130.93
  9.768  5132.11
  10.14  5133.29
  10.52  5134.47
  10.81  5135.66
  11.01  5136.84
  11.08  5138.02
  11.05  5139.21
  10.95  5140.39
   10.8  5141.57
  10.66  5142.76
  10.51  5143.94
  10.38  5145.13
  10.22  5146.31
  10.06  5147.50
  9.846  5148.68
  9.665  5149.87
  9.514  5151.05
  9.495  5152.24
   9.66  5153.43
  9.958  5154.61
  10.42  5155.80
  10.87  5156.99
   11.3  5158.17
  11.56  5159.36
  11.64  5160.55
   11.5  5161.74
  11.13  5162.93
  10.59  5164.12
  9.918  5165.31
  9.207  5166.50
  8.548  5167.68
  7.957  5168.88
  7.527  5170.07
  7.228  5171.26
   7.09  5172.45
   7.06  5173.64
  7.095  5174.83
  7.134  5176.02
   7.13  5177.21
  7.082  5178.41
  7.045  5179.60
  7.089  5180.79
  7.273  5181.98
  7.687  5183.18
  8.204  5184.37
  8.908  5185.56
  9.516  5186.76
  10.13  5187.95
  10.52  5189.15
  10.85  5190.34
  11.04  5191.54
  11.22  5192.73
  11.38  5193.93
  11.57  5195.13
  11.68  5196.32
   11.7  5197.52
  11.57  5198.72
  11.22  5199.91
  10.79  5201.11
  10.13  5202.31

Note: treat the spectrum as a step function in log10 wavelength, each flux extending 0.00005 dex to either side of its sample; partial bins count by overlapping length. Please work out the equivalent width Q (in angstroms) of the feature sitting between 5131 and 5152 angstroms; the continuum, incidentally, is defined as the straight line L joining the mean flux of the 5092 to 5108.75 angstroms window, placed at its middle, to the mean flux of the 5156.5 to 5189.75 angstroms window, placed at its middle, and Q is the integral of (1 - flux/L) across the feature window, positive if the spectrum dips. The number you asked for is -2.44 angstroms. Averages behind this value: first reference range 9.86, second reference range 8.85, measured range 10.4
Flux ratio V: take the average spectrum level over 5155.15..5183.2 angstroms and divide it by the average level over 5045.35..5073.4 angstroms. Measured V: 0.82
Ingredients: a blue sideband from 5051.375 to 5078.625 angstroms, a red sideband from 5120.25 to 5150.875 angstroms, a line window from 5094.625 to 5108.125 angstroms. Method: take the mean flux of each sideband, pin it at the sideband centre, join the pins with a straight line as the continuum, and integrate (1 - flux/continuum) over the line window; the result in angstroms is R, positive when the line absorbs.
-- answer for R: 0.8 angstroms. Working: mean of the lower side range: 10.6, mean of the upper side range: 10.1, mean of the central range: 9.72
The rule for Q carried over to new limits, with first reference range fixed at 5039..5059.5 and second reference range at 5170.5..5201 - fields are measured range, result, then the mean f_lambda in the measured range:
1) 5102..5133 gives 0.7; 9.84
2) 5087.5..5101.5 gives 0.1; 10.3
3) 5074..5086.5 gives 0.7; 9.97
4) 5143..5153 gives -0.3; 9.98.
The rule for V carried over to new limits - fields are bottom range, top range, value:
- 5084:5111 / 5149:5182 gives 0.90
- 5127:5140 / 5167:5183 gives 0.73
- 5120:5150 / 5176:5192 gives 0.85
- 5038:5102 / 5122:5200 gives 0.93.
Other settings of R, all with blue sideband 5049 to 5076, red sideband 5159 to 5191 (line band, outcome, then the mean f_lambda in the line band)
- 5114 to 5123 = -0.70 angstroms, 10.5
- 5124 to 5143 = -1.26 angstroms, 10.1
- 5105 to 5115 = -0.17 angstroms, 10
